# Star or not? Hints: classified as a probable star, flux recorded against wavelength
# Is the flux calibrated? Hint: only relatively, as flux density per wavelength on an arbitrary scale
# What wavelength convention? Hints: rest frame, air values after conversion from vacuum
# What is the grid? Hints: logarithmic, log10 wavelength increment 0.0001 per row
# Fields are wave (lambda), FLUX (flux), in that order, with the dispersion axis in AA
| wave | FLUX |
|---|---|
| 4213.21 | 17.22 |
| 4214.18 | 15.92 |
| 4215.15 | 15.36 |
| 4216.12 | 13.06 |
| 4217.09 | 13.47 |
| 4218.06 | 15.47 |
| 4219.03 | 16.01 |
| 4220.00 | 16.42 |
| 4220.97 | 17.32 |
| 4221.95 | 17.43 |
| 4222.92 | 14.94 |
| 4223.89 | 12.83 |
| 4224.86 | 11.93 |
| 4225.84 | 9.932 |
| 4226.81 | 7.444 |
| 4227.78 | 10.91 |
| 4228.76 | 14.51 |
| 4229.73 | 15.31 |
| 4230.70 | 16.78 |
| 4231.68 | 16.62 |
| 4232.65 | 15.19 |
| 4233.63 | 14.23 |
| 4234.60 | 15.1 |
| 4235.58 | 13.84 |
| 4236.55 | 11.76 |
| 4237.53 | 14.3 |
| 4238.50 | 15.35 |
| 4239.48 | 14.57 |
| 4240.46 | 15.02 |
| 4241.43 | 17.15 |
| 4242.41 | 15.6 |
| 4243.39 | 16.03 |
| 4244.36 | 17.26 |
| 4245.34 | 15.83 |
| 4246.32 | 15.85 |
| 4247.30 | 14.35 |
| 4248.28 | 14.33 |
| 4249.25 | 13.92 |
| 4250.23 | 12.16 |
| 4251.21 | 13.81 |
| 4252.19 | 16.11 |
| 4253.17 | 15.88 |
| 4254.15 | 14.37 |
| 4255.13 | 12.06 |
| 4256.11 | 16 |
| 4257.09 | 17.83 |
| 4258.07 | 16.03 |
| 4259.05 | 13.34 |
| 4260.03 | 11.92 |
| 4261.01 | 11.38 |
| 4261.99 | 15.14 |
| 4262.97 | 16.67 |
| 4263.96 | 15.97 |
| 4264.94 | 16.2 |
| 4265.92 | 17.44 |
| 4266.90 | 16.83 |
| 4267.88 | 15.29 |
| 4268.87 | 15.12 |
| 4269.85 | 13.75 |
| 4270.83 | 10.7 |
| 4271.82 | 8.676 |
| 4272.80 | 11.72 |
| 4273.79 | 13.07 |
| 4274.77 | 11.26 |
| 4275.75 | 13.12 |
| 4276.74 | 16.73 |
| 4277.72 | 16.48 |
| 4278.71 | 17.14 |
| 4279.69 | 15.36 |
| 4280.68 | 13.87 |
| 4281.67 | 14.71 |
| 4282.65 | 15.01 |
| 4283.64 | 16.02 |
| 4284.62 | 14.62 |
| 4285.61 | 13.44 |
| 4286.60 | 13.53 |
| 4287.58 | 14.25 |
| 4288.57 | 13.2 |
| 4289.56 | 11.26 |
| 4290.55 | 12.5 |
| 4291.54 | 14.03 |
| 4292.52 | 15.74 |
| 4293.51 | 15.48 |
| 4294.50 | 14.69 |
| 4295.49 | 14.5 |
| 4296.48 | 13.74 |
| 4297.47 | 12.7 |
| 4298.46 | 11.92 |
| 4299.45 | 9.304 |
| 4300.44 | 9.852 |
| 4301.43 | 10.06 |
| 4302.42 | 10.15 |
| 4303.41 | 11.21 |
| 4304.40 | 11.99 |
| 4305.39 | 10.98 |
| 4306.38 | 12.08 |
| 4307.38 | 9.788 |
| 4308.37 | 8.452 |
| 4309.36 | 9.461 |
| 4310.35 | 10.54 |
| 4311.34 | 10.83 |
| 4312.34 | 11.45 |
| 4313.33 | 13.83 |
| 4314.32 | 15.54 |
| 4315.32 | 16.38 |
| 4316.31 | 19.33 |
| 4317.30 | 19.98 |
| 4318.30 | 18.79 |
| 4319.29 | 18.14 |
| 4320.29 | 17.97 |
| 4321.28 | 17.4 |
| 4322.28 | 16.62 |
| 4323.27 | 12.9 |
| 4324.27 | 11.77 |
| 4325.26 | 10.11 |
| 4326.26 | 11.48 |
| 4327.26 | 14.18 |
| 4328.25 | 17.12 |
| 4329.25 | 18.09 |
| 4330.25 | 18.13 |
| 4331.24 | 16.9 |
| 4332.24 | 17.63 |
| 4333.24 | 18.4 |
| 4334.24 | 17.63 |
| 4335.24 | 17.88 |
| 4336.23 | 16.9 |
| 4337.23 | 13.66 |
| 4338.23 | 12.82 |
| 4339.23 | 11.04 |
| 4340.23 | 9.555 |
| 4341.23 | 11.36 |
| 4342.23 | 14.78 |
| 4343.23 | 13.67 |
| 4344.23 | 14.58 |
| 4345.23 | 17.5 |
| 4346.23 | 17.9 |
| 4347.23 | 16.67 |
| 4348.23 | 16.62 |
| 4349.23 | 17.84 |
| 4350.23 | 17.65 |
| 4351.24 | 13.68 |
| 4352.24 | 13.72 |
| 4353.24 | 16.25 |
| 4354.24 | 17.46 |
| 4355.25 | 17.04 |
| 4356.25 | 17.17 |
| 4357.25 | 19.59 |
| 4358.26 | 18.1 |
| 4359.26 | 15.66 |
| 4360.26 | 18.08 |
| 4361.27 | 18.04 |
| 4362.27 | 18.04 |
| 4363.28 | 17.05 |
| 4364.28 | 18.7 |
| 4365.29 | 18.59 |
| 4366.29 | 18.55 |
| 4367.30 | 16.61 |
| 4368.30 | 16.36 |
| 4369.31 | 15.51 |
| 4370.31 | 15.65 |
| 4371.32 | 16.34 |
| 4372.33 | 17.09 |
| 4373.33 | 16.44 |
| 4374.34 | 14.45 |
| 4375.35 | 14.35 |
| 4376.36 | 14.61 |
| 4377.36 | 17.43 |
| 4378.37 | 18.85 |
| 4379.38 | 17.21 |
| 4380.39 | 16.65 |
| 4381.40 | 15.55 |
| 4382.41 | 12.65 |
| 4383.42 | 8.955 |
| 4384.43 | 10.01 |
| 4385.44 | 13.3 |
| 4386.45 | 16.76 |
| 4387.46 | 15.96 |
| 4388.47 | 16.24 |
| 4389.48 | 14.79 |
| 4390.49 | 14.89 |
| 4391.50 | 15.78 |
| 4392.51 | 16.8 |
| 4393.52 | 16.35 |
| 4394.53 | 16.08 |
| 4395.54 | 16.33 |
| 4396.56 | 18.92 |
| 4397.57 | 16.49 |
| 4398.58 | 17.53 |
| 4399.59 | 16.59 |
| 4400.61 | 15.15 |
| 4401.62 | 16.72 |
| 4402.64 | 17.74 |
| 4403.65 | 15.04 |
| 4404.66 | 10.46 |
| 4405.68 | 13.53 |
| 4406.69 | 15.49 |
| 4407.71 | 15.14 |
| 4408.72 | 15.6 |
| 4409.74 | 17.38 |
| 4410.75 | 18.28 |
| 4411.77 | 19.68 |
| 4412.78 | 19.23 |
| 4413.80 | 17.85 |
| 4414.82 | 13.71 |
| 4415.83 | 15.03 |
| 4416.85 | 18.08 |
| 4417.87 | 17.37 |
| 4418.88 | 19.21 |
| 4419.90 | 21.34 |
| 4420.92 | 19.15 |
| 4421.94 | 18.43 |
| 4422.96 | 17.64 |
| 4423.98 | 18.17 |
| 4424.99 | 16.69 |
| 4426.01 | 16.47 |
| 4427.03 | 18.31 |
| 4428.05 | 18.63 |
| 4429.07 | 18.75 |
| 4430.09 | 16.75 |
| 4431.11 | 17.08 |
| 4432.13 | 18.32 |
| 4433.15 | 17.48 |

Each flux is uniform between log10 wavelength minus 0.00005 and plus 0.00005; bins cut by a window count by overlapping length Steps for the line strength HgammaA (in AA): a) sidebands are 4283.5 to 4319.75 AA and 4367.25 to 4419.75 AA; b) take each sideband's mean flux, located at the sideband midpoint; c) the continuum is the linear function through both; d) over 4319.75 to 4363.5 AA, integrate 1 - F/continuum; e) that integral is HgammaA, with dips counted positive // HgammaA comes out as -4.3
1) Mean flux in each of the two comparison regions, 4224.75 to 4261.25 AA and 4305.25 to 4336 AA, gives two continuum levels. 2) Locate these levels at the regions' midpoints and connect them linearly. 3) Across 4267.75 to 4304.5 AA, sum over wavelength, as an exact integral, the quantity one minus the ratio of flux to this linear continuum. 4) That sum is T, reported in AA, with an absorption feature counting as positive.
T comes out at 3.4 AA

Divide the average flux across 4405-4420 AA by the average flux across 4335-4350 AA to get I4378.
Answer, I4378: 1.14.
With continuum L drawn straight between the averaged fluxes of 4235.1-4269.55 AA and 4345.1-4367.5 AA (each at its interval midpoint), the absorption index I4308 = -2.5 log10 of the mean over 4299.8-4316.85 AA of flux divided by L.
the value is 0.34 mag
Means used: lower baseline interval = 15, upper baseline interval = 17.2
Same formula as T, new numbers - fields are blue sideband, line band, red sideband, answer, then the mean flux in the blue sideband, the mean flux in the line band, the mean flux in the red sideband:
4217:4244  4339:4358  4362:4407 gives -0.1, 14.5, 15.6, 15.8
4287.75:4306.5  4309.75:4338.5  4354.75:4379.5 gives -2.8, 12.4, 15.6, 17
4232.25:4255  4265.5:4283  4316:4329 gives 1.1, 14.8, 14.2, 15.8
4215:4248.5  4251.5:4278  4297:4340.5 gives -0.1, 14.6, 14.4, 13.9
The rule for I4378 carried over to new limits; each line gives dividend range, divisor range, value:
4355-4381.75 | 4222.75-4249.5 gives 1.18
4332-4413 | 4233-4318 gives 1.15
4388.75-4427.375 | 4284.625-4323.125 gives 1.25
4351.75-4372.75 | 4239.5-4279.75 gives 1.17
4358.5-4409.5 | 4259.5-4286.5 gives 1.11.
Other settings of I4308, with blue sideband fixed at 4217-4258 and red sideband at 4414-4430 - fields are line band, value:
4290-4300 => 0.17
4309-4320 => 0.06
